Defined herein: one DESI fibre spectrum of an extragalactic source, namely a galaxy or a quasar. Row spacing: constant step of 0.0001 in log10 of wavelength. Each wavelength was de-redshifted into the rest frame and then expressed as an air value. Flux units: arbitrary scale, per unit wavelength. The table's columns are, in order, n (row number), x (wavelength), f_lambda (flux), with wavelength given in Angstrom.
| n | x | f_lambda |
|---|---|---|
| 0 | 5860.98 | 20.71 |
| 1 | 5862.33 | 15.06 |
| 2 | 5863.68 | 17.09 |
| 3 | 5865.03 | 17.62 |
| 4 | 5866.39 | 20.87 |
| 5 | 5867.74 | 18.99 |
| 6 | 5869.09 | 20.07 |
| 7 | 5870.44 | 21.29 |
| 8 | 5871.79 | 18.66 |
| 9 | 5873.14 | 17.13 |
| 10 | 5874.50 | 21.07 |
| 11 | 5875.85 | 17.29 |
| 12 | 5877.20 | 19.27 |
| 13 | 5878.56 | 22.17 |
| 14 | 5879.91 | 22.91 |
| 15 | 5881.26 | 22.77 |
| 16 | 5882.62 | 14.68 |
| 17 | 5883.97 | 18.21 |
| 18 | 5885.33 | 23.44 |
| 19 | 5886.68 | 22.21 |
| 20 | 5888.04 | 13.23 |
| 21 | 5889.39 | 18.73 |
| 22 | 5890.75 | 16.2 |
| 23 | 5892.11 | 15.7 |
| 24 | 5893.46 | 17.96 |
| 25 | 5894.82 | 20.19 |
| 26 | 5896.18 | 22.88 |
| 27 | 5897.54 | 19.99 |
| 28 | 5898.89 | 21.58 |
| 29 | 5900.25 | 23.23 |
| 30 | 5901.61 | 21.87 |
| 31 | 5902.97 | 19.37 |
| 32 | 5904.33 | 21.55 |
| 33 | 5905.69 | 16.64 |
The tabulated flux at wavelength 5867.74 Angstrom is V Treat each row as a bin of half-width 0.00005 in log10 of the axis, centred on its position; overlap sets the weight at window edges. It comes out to 18.99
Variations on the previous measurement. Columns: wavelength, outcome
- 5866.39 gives 20.87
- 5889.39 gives 18.73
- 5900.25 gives 23.23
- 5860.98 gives 20.71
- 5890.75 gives 16.2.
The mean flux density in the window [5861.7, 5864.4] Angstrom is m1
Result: 16.1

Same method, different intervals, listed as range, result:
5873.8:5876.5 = 19.2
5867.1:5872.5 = 19.8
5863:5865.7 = 17.4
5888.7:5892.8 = 16.9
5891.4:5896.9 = 19.2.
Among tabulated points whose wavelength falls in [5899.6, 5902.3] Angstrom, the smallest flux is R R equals 21.87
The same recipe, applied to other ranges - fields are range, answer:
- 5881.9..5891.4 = 13.23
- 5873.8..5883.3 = 14.68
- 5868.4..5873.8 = 17.13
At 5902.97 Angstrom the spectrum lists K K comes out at 19.37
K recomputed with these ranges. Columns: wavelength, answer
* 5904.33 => 21.55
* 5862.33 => 15.06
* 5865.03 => 17.62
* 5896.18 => 22.88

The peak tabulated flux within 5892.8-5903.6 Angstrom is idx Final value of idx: 23.23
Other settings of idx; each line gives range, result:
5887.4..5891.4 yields 18.73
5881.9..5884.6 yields 18.21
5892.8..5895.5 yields 20.19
